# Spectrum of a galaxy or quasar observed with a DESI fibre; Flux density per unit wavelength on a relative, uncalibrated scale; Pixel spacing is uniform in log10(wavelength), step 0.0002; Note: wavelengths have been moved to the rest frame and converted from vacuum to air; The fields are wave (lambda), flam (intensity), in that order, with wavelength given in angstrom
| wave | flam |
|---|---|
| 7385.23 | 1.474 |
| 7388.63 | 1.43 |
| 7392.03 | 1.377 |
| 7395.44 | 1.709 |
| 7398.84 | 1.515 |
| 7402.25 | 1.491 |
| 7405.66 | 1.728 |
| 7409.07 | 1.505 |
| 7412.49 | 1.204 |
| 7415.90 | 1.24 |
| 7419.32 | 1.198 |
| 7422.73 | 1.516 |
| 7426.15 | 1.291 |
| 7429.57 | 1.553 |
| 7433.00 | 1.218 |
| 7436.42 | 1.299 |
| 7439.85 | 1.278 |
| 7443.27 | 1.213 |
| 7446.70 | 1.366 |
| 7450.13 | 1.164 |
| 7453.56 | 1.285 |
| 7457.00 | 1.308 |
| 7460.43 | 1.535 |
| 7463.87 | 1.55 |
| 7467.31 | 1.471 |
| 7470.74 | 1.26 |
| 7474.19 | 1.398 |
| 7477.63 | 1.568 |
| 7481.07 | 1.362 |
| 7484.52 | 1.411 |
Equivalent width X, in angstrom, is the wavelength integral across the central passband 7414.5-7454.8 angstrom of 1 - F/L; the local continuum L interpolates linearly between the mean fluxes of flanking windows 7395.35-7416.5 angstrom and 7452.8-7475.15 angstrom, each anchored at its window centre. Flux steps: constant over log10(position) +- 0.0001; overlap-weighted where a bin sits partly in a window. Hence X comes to 3.9 angstrom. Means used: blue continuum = 1.48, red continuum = 1.41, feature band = 1.3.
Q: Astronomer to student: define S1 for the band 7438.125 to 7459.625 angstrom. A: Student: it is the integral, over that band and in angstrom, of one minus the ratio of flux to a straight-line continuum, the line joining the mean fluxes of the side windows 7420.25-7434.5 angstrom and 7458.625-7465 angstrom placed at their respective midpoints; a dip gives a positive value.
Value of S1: 2.9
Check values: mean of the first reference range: 1.39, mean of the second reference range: 1.54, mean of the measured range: 1.28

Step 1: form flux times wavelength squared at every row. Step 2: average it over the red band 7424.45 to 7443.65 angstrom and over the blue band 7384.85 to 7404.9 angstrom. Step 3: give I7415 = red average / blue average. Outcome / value 0.88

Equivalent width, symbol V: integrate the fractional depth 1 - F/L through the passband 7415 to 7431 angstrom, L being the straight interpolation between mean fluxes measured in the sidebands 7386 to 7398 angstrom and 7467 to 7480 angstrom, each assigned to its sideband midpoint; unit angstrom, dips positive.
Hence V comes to 1.18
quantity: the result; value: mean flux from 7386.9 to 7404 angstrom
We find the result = 1.51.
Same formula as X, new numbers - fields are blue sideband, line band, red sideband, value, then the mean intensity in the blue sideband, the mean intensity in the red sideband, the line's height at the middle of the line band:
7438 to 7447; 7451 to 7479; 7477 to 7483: -0.73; 1.27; 1.44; 1.38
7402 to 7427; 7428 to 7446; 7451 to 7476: 1.04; 1.39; 1.39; 1.39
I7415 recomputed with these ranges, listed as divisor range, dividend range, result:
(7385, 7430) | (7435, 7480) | 0.96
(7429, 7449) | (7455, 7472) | 1.10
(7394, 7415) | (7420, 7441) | 0.90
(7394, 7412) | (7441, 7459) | 0.83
